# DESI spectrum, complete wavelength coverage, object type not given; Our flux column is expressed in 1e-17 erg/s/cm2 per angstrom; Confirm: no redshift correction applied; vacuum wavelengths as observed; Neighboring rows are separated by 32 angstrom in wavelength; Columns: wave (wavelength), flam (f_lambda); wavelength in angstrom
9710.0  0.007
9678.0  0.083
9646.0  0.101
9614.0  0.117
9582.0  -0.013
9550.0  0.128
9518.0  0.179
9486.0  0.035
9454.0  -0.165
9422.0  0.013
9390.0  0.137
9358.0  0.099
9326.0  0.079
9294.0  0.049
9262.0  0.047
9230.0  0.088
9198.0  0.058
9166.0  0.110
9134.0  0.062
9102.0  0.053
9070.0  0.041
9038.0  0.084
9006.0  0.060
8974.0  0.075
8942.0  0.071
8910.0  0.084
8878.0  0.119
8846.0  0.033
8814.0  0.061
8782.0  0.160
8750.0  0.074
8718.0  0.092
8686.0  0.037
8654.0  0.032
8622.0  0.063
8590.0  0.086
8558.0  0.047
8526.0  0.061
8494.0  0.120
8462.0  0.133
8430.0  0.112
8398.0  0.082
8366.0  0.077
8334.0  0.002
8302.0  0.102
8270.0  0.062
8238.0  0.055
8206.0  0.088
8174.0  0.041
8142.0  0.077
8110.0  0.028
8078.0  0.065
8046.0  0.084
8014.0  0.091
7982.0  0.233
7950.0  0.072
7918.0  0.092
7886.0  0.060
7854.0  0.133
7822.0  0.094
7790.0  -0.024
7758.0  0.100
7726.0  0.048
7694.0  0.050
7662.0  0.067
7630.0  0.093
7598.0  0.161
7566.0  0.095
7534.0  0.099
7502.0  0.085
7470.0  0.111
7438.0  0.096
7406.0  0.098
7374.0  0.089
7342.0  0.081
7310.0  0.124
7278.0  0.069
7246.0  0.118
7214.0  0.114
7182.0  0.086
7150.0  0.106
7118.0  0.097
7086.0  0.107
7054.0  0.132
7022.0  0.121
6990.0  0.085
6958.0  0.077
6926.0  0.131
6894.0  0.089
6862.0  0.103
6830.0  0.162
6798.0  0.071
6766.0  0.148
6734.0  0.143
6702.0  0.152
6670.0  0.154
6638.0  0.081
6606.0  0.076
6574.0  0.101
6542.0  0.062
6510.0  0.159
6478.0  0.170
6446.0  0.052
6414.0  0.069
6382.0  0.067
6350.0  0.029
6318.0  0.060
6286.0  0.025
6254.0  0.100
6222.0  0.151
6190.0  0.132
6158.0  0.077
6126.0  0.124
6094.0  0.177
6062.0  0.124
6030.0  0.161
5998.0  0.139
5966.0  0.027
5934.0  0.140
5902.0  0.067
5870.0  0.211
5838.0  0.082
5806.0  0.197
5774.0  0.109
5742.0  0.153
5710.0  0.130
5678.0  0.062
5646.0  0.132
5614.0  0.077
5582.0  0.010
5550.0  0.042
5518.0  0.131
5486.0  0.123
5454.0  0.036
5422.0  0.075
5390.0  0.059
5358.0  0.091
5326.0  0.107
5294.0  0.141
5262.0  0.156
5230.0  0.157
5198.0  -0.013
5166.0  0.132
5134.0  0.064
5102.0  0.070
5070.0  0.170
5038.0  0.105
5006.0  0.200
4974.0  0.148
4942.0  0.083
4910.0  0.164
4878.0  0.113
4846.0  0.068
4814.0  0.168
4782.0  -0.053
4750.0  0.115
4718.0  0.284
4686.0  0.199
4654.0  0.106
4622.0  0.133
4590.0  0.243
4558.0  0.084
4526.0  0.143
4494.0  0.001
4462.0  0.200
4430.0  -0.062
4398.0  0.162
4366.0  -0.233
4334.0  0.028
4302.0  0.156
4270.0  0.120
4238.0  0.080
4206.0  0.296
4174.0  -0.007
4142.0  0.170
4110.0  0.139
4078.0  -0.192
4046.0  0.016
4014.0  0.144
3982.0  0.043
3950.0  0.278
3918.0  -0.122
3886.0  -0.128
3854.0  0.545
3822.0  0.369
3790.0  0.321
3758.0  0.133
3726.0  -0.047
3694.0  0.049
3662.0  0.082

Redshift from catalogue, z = 0.217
